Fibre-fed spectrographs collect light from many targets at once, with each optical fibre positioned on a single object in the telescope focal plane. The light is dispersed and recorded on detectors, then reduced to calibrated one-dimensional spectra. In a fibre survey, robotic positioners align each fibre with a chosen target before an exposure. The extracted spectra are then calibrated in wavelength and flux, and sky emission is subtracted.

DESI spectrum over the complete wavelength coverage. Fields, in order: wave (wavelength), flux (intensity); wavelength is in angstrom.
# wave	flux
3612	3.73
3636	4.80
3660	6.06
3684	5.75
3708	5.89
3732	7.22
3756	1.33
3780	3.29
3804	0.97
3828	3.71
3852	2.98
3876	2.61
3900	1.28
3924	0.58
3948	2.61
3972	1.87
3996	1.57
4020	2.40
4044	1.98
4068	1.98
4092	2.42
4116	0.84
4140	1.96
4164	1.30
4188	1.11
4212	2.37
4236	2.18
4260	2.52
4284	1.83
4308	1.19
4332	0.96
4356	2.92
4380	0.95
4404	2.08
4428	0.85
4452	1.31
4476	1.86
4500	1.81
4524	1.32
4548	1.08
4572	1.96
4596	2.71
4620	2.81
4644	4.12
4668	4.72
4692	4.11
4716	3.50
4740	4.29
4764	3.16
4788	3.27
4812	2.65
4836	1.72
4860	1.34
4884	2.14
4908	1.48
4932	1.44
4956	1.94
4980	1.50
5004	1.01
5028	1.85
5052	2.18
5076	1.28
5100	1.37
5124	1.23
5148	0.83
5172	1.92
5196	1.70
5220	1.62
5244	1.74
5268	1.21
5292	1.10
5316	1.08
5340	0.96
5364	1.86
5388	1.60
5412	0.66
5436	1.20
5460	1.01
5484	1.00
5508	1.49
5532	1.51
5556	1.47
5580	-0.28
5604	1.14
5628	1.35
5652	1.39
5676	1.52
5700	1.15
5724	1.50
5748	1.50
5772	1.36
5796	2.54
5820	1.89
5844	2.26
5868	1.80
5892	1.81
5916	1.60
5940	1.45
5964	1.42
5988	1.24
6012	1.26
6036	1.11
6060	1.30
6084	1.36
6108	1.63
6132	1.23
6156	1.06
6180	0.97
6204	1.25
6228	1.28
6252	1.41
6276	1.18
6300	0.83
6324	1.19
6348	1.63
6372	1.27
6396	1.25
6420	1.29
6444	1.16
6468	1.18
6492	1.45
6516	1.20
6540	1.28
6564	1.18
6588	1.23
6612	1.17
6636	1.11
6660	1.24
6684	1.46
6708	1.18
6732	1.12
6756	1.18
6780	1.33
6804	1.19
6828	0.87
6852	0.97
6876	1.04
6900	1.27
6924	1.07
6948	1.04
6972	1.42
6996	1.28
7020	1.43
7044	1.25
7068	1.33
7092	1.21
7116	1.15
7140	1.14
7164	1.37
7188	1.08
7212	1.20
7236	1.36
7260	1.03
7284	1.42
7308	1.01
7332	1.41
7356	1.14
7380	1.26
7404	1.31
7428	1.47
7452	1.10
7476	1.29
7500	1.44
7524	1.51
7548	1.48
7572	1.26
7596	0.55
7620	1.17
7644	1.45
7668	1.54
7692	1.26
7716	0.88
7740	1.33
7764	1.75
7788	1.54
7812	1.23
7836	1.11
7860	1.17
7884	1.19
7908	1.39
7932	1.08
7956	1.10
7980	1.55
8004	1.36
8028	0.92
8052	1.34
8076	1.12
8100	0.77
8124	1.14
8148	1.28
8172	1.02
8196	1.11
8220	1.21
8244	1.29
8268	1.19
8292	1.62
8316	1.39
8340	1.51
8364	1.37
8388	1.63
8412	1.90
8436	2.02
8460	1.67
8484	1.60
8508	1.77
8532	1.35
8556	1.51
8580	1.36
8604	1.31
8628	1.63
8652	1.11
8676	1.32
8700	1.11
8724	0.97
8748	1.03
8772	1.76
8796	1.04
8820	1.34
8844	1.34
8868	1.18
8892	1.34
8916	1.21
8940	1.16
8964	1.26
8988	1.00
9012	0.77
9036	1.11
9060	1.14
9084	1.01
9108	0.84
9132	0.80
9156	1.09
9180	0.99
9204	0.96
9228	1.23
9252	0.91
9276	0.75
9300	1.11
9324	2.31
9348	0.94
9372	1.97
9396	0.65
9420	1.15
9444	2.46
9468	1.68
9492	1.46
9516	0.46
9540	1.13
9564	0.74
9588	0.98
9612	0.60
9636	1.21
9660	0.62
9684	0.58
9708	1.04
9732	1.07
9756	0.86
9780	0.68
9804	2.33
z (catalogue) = 2.02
